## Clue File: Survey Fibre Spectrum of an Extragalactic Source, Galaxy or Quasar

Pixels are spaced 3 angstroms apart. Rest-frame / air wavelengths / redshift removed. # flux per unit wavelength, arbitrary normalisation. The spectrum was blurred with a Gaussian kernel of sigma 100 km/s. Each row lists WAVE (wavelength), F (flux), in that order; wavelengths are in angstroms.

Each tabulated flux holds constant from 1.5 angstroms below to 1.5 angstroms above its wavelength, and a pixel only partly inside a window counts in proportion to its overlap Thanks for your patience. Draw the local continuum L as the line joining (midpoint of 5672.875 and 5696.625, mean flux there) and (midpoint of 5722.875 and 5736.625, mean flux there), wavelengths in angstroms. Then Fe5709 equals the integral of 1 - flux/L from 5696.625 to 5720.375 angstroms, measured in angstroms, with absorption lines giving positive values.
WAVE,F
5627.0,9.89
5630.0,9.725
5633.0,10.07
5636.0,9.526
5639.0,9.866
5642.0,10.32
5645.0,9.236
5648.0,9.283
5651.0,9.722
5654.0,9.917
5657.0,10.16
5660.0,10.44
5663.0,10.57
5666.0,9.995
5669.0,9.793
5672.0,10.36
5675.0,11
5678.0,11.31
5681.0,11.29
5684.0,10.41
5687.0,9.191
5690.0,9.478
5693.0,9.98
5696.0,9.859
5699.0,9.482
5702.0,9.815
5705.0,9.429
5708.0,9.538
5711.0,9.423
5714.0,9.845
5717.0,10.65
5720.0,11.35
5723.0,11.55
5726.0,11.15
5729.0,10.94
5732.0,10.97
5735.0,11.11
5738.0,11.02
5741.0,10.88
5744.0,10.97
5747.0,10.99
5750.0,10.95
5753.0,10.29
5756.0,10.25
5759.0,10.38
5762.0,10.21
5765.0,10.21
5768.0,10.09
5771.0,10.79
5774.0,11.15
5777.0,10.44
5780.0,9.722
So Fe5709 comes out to 1.9 angstroms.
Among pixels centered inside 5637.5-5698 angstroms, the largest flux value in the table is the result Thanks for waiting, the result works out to 11.31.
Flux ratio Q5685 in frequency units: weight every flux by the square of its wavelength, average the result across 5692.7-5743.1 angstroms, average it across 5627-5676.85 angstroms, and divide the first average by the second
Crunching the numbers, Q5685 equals 1.07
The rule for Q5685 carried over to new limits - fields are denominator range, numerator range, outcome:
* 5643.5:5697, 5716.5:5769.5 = 1.09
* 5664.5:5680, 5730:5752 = 1.07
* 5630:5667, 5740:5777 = 1.11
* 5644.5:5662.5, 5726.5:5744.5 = 1.15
